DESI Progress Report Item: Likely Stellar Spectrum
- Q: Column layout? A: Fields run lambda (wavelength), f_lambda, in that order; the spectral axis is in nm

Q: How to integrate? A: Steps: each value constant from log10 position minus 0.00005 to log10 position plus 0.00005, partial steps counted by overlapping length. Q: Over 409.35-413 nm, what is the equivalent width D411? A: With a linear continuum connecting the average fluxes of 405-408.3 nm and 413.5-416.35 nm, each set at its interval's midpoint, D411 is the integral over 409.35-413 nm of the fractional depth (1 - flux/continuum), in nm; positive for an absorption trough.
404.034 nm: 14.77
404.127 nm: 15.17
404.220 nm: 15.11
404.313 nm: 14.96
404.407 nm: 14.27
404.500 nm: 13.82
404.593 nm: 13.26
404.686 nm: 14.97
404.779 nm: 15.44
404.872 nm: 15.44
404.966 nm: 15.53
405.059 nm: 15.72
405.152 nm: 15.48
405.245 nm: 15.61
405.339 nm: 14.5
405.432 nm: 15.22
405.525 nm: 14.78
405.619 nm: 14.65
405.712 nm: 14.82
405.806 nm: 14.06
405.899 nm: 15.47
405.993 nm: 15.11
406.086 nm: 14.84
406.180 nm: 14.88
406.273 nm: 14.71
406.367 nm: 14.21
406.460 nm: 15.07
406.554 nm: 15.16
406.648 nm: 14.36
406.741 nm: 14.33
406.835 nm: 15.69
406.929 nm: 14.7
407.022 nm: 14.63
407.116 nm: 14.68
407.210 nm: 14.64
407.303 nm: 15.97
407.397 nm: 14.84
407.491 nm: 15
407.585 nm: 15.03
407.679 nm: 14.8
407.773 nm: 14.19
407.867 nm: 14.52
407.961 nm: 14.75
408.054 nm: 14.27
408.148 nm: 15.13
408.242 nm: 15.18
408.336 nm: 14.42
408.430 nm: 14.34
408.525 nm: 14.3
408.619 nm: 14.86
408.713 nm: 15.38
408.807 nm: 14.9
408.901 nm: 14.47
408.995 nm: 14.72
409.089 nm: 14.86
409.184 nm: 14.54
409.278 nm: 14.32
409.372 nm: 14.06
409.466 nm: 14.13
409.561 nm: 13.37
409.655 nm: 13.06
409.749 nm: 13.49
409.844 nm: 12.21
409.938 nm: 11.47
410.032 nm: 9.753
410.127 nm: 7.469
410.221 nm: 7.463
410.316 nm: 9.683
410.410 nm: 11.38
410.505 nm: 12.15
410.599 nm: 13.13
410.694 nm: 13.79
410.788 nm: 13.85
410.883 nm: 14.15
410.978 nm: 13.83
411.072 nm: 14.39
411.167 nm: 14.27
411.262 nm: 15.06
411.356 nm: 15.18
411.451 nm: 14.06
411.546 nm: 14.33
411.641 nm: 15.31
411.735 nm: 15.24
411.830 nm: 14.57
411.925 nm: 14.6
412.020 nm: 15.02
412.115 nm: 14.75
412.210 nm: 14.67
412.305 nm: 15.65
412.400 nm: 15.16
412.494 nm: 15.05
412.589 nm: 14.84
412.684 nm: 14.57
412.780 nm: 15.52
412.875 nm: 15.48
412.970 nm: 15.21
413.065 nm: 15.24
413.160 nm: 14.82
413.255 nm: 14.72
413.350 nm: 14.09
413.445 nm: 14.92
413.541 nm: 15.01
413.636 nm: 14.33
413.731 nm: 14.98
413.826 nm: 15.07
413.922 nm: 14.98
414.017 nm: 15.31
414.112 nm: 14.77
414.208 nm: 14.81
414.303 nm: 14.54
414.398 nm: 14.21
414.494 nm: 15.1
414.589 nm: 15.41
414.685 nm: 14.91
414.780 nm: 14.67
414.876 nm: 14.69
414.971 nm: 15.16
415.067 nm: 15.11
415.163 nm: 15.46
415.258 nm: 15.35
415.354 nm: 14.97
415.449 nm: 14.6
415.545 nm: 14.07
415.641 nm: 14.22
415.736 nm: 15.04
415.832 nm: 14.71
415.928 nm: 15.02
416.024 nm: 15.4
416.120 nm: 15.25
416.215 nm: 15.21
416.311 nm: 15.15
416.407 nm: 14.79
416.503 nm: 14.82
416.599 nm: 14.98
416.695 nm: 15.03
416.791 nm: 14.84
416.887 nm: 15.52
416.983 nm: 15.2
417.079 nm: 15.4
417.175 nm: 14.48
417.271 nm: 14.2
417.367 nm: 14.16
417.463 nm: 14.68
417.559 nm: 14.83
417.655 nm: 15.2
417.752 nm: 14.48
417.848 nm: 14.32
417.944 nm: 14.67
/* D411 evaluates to 0.316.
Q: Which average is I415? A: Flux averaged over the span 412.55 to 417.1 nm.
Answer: 14.9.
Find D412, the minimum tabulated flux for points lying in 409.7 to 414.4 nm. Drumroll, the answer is 7.463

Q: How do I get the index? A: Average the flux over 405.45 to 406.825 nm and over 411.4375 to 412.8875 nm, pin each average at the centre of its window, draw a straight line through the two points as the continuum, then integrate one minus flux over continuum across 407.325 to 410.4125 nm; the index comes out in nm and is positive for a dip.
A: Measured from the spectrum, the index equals 0.26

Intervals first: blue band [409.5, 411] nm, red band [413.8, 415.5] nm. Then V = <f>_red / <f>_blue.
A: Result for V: 1.3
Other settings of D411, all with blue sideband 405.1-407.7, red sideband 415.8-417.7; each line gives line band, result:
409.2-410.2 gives 0.18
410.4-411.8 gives 0.08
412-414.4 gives 0.00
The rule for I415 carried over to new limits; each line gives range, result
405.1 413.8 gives 14.3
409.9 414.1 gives 14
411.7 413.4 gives 15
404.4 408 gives 14.9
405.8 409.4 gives 14.8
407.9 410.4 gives 13.3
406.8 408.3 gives 14.9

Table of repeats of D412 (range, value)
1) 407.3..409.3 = 14.19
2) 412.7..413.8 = 14.09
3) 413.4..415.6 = 14.07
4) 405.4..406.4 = 14.06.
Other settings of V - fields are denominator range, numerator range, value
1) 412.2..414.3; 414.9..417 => 1.00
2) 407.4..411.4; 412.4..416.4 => 1.10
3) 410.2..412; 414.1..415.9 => 1.09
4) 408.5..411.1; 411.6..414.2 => 1.15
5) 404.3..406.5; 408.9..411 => 0.85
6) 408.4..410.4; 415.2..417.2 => 1.16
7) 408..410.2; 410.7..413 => 1.08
